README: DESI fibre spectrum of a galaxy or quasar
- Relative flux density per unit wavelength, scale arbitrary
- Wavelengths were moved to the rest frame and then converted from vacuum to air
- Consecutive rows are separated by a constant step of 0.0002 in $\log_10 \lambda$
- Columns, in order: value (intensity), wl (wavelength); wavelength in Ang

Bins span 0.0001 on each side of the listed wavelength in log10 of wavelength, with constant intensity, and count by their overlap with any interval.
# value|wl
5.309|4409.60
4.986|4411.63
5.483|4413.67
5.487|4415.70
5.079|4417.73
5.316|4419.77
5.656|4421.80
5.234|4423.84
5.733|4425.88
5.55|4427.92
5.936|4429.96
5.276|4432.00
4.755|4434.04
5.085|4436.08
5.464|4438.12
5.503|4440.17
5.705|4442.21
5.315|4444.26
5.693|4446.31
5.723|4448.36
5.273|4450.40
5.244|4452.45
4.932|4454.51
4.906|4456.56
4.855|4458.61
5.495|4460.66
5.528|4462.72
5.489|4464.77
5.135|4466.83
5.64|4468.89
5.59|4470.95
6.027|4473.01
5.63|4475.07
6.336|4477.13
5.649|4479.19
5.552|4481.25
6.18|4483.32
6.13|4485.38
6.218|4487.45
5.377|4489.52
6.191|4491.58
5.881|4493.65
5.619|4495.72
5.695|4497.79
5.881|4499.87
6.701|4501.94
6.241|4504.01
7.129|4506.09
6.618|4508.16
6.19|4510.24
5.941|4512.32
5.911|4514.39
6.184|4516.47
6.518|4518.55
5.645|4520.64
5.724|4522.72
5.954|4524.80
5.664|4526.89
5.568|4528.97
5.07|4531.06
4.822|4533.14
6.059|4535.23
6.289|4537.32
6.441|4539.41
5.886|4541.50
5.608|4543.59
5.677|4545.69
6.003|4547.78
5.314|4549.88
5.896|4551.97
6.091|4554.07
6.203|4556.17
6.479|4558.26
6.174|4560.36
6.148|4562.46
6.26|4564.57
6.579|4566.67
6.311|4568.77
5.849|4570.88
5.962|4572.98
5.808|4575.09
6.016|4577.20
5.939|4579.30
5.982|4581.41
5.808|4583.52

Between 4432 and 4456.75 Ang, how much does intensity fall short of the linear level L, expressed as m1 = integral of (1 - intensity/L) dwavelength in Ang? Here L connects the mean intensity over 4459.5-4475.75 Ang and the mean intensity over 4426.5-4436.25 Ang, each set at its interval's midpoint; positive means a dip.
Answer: 0.5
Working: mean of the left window 5.36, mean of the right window 5.56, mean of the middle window 5.31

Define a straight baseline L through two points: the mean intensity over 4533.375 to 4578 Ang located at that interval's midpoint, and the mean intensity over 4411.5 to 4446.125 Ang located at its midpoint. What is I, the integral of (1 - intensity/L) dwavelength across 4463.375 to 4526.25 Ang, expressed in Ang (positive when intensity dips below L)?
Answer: -2.6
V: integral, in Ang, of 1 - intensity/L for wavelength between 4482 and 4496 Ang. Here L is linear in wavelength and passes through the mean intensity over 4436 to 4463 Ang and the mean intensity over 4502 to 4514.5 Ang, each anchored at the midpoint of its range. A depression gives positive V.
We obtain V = 0.2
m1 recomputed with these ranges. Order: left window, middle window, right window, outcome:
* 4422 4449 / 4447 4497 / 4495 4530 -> 1.2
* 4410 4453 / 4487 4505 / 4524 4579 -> -0.9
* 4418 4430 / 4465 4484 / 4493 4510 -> 0.8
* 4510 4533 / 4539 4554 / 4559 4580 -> 0.4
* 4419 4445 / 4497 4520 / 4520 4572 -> -2.1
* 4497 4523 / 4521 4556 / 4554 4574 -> 2.5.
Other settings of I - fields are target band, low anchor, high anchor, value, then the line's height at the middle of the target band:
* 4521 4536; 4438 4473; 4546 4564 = 0.8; 5.86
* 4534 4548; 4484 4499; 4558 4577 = 0.2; 6.06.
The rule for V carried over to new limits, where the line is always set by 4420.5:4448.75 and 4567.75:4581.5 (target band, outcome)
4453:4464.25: 0.79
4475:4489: -0.79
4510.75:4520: -0.57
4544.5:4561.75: -0.23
